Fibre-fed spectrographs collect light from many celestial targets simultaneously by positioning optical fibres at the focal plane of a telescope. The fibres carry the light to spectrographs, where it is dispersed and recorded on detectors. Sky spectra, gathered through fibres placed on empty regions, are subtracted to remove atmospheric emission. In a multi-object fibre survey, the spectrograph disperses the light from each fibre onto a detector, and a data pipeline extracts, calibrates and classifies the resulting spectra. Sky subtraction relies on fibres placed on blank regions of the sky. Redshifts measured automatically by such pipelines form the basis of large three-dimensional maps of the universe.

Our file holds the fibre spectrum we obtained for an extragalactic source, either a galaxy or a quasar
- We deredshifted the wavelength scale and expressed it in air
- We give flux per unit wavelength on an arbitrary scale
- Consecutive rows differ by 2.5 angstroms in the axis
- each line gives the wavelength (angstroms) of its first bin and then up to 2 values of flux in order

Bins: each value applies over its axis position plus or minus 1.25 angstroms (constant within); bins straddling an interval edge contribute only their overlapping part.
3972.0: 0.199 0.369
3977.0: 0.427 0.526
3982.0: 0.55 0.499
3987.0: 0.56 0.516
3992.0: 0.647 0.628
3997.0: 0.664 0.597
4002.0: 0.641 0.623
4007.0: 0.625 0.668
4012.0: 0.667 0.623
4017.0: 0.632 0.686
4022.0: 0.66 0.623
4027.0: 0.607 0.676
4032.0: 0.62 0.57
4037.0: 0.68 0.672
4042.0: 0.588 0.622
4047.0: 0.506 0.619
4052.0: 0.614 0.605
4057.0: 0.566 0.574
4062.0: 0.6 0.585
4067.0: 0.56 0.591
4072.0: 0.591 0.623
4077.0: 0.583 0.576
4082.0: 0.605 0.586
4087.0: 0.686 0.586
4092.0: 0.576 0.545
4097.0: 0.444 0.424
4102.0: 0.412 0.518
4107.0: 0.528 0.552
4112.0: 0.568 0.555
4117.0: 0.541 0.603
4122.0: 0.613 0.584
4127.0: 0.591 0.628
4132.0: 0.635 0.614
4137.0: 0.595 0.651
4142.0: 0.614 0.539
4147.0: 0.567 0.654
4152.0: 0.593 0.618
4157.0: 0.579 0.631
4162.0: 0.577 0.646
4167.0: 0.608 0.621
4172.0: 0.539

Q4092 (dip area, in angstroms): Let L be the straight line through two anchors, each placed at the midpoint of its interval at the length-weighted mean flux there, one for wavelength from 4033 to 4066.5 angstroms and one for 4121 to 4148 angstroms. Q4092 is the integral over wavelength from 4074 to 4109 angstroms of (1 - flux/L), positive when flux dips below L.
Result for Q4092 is 3.1 angstroms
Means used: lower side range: 0.599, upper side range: 0.603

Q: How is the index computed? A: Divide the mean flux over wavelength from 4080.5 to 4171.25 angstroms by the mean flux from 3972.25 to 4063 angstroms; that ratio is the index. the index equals 0.98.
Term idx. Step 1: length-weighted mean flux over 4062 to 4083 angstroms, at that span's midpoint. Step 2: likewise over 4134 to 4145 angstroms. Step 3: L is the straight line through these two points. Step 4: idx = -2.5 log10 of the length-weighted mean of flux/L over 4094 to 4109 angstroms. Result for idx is 0.24 mag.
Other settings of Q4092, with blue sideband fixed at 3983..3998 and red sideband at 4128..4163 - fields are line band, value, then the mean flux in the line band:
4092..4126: 3.9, 0.532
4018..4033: -1.4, 0.646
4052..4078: 0.3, 0.589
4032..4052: -0.6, 0.609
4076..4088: -0.2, 0.606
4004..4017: -1.2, 0.641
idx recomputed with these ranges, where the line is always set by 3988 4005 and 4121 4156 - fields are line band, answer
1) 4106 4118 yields 0.11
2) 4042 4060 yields 0.05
